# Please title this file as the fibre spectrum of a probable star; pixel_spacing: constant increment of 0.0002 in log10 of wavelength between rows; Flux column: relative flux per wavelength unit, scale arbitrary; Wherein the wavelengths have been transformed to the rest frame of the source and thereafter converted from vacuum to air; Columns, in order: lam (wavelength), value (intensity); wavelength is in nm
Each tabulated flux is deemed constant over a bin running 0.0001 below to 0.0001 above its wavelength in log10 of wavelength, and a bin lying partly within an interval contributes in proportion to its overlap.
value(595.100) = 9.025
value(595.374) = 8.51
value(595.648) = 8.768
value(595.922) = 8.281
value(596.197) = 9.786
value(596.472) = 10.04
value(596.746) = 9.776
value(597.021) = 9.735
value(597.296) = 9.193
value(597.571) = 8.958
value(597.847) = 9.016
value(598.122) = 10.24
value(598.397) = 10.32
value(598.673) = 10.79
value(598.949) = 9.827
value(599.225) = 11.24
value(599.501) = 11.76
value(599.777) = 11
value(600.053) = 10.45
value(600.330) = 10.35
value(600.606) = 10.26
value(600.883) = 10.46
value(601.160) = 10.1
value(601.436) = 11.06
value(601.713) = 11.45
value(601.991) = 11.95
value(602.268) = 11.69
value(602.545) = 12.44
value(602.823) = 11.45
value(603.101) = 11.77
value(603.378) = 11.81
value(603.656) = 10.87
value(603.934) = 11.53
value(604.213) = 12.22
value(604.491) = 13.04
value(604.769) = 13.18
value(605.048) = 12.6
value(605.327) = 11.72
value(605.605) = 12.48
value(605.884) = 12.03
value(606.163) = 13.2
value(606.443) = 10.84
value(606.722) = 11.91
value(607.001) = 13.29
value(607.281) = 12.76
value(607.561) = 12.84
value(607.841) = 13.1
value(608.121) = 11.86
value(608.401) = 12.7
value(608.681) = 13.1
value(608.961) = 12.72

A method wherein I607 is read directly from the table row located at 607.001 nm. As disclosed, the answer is 13.29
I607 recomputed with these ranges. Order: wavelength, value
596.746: 9.776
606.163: 13.2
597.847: 9.016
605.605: 12.48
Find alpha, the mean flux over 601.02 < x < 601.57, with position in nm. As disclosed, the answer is 10.6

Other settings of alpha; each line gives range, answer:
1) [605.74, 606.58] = 12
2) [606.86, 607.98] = 13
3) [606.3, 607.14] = 12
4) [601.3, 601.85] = 11.3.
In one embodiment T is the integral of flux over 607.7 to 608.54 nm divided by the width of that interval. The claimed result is 12.6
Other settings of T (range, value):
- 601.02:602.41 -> 11.3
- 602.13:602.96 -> 11.9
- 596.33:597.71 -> 9.54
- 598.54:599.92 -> 10.9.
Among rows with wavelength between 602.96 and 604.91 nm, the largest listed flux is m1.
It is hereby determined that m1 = 13.18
